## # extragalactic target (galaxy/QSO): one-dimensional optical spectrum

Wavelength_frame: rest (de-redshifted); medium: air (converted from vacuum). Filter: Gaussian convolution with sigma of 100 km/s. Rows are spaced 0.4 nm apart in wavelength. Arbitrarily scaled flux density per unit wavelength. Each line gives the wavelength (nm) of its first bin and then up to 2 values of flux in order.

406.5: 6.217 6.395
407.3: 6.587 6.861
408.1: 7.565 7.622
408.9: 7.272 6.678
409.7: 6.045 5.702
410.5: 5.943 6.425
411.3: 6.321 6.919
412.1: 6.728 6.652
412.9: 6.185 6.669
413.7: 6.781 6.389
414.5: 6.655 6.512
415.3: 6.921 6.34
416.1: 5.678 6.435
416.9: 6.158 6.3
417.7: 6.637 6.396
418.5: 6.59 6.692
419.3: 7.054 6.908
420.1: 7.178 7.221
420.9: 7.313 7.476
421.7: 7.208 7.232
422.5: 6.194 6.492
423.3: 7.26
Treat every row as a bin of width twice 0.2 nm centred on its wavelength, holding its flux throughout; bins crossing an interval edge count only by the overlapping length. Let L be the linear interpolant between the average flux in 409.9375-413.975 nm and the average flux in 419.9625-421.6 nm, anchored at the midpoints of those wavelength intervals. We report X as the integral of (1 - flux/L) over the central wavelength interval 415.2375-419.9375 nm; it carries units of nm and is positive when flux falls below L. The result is 0.33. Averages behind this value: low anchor 6.44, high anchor 7.3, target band 6.5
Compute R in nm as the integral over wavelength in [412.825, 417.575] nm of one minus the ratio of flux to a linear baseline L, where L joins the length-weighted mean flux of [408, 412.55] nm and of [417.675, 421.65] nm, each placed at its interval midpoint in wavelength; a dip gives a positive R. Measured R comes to 0.27 nm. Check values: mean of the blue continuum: 6.64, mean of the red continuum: 6.97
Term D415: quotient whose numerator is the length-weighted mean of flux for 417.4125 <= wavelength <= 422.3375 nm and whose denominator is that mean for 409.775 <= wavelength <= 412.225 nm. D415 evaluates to 1.10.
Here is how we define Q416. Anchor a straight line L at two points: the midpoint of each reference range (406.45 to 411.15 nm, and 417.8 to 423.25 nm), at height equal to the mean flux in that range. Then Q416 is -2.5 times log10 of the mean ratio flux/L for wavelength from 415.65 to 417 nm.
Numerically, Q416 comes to 0.11 mag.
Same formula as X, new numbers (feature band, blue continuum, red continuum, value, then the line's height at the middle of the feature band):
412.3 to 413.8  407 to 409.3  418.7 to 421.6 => 0.117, 7.11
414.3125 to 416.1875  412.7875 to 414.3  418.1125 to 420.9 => 0.050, 6.64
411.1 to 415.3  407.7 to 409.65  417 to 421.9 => 0.265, 7.04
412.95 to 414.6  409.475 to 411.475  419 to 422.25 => -0.035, 6.45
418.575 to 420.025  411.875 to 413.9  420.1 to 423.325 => 0.009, 6.93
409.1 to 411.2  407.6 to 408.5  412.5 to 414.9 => 0.262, 7.05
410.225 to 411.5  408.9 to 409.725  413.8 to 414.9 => 0.081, 6.62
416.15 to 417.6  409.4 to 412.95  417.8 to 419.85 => 0.080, 6.62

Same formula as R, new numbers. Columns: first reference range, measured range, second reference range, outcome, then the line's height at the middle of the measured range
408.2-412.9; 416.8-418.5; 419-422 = 0.14 nm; 7.01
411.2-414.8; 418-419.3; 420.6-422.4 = 0.07 nm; 7.02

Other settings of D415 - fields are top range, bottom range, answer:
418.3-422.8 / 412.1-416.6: 1.08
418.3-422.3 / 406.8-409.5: 1.01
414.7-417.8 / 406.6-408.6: 0.92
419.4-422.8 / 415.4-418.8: 1.11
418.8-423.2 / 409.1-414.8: 1.09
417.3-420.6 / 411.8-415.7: 1.03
